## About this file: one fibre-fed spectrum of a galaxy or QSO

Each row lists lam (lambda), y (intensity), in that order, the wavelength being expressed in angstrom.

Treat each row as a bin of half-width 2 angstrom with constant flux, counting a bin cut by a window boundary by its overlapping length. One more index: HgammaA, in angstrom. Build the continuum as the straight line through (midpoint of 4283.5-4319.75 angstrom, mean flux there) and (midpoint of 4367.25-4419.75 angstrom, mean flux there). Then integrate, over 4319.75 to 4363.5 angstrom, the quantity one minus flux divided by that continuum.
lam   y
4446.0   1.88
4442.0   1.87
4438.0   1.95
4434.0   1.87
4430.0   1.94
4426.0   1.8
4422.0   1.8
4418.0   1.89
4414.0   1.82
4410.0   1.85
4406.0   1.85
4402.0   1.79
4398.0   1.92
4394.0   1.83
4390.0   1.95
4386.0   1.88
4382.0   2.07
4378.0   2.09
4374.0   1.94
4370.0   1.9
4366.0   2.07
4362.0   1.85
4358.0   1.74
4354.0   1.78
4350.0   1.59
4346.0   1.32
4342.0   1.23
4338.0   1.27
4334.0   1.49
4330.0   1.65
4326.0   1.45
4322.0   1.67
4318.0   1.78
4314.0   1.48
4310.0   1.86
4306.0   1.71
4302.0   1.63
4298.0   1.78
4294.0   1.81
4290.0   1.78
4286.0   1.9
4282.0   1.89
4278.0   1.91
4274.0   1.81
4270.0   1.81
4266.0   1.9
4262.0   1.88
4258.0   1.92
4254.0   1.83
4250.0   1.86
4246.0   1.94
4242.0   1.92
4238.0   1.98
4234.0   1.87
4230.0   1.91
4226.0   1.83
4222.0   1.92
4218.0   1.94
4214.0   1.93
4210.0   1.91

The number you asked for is 6.6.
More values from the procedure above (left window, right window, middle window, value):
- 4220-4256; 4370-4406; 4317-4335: 2.91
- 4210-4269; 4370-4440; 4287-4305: 1.36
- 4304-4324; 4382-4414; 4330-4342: 2.37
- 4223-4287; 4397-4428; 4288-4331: 4.07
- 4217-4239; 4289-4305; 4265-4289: -0.99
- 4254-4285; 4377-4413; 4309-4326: 2.04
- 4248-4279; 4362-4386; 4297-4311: 1.29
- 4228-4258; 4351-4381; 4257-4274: 0.32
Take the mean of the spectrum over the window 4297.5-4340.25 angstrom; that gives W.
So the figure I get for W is 1.61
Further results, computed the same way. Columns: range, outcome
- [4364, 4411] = 1.93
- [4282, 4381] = 1.71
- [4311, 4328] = 1.61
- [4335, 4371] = 1.63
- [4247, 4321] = 1.81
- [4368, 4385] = 1.99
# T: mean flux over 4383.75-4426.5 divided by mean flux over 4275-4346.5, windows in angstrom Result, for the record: 1.12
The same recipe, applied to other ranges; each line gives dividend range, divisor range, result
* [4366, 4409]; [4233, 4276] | 1.02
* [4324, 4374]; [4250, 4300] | 0.88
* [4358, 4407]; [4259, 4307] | 1.06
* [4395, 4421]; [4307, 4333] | 1.13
